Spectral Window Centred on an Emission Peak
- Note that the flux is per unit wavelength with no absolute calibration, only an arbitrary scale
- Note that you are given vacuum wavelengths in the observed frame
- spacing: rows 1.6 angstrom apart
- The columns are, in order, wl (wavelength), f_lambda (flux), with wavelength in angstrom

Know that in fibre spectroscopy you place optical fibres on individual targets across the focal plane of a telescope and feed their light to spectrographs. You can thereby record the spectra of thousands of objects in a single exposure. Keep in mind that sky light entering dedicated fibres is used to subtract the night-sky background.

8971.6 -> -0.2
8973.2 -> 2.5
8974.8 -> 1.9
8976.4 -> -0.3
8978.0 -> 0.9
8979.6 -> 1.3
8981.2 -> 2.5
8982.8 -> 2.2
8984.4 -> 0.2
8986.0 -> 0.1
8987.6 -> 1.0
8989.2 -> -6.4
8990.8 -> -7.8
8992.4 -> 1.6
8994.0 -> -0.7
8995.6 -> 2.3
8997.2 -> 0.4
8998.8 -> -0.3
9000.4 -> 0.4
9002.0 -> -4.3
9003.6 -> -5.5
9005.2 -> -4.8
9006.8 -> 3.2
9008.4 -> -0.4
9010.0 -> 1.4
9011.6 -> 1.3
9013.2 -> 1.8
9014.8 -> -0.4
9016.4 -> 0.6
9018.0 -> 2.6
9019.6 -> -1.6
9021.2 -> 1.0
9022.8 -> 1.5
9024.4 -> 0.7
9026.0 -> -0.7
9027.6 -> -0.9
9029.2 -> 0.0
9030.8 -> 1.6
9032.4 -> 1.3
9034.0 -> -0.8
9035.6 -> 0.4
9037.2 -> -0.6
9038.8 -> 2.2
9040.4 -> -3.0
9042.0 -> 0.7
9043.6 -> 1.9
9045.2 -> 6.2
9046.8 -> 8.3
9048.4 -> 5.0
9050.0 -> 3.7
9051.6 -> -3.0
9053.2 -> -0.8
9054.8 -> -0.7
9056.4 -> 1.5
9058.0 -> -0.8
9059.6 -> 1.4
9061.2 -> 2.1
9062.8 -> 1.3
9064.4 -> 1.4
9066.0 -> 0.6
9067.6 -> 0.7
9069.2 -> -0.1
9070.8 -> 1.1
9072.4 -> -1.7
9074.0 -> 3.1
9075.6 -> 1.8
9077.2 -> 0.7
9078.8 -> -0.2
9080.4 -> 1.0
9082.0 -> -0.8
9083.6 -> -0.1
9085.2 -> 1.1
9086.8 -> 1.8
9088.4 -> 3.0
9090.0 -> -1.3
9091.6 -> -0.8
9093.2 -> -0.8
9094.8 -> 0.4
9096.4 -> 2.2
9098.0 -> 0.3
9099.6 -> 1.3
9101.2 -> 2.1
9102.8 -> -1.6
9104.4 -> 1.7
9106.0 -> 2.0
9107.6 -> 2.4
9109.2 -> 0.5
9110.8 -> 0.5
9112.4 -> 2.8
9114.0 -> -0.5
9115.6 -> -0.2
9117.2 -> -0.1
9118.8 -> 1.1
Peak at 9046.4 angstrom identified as H-beta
